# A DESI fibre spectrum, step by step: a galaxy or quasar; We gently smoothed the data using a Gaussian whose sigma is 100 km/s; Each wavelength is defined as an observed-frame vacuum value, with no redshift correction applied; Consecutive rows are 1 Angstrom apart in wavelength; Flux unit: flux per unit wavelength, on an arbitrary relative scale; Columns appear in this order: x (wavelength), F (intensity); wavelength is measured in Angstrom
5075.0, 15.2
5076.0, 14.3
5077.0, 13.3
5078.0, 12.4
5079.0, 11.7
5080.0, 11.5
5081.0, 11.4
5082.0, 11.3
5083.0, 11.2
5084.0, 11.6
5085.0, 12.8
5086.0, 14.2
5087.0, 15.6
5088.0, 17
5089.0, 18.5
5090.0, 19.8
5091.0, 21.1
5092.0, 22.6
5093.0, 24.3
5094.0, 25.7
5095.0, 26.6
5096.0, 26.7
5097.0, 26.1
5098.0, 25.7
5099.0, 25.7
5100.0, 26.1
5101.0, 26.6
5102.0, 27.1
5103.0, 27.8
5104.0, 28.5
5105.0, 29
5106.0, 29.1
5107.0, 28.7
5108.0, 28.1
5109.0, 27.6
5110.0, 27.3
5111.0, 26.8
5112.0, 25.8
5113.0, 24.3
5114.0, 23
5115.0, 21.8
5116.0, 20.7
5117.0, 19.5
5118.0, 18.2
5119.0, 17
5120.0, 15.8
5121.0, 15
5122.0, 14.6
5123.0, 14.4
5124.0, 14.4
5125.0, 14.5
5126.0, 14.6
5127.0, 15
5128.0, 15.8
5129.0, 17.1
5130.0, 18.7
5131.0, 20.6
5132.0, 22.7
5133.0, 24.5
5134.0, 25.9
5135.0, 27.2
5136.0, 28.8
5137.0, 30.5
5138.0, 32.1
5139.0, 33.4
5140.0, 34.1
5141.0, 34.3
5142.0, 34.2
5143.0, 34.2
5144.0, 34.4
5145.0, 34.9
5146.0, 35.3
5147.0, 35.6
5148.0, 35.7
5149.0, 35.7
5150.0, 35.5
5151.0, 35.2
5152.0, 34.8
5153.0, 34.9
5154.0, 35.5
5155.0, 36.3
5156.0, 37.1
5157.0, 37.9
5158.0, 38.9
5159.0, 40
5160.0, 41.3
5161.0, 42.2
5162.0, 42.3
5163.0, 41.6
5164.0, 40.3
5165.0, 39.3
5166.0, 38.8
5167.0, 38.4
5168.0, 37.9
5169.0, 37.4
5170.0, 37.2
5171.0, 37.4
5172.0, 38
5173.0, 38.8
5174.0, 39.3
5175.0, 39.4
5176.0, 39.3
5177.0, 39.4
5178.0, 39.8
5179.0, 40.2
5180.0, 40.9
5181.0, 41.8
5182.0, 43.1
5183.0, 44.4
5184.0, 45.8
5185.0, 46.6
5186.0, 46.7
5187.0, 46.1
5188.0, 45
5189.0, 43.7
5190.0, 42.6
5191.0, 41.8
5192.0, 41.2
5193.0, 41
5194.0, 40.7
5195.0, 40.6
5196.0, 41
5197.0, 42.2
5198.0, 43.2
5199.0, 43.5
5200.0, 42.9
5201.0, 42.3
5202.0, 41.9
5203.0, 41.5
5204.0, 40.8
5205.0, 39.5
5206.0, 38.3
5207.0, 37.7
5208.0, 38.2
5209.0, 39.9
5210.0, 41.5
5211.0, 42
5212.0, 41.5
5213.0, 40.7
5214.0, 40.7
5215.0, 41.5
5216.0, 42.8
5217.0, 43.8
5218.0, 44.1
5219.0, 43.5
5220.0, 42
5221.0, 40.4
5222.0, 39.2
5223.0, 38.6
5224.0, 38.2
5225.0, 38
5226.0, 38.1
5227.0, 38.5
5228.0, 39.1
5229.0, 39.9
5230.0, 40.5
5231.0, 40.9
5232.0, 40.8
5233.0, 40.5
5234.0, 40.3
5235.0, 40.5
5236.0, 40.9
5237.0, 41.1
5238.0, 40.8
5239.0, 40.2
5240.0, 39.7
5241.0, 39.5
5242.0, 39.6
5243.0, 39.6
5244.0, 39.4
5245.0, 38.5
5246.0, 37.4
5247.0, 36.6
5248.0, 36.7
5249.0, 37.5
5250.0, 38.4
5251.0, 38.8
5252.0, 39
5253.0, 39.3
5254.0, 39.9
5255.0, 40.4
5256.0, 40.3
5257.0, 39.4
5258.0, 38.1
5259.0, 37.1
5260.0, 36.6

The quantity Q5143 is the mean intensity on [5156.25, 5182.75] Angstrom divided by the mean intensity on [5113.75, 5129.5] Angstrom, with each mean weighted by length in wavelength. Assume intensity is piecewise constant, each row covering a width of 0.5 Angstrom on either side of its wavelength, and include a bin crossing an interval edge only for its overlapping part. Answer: 2.4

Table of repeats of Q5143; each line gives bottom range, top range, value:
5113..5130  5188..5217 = 2.40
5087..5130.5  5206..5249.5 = 1.81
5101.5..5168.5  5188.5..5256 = 1.39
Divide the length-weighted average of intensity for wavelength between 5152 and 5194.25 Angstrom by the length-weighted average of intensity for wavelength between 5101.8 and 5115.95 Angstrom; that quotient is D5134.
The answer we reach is 1.52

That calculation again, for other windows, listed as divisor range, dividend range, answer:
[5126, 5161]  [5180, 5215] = 1.34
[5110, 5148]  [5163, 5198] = 1.70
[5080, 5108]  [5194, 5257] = 1.84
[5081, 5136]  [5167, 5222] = 1.94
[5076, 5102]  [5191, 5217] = 2.18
